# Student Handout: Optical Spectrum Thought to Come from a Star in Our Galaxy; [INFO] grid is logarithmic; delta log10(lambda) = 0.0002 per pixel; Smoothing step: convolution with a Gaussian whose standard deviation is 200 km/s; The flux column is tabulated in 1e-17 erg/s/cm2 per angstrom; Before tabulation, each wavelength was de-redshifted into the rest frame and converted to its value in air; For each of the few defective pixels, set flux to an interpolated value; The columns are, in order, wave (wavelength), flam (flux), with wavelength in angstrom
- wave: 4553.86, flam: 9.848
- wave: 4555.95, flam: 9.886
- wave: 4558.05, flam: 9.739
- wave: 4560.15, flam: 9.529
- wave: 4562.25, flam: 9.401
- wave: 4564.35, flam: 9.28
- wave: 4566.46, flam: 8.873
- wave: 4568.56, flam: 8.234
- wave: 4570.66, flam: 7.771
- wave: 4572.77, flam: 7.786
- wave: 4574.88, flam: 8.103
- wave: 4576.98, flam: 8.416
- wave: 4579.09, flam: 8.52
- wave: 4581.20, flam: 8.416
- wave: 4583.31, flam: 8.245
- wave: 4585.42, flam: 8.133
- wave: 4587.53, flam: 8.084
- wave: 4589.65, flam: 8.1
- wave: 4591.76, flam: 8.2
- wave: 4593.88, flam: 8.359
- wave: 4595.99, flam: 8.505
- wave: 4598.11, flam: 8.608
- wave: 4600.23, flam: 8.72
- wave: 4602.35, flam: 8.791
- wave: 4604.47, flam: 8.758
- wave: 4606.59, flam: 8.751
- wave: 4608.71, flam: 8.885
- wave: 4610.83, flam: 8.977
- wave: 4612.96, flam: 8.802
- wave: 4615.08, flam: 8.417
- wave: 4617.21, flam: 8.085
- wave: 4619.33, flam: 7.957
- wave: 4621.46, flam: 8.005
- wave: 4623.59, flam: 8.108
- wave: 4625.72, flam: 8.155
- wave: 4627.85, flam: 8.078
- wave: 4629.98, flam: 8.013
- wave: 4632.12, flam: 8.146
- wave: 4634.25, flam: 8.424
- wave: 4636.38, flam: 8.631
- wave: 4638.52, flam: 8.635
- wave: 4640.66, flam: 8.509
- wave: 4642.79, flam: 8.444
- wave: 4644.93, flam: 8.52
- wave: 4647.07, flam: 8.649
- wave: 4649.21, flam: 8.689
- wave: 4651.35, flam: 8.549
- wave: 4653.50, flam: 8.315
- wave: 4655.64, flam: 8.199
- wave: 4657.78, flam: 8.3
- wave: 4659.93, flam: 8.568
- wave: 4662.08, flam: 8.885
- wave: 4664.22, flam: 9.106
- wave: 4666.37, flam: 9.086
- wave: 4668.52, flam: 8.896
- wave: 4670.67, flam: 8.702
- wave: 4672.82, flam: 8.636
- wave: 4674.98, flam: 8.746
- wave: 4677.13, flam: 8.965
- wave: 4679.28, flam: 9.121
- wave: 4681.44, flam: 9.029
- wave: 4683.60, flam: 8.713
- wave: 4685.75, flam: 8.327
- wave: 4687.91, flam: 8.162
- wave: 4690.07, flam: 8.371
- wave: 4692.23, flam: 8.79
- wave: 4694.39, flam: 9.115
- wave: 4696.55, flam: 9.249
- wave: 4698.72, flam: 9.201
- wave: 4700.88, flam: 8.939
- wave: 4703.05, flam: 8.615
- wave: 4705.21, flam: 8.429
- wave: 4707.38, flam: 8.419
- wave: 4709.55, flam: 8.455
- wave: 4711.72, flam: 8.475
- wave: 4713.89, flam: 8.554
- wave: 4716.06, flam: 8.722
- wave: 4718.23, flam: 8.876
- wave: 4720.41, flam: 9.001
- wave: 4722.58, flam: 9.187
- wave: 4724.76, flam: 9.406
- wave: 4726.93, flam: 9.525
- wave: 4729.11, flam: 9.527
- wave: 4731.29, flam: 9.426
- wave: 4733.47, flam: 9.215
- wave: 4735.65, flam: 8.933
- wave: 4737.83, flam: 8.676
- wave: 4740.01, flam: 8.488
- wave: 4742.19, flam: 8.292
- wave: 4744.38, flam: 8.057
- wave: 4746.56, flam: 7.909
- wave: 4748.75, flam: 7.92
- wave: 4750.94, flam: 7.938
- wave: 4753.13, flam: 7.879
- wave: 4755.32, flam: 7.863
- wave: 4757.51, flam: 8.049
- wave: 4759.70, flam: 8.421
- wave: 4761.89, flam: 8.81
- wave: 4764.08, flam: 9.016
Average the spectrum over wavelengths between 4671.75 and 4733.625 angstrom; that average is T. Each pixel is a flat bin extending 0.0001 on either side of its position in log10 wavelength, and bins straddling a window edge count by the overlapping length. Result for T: 8.86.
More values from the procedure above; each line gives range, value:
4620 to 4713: 8.59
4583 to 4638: 8.39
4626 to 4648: 8.4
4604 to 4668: 8.49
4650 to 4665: 8.55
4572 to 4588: 8.23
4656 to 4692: 8.72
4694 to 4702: 9.12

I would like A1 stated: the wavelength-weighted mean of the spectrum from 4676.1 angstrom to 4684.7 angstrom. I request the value 8.96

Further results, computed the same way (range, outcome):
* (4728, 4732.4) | 9.46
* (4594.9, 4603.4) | 8.65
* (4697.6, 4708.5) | 8.72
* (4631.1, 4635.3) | 8.29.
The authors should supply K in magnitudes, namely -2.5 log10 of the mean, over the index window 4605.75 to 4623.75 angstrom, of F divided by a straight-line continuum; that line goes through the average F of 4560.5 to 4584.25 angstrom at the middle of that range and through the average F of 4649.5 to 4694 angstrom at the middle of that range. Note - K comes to 0.01 mag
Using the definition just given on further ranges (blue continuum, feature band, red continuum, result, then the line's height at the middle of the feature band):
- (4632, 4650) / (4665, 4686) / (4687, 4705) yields -0.018 mag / 8.7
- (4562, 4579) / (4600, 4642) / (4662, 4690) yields 0.021 mag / 8.6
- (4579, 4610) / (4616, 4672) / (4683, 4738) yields 0.024 mag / 8.64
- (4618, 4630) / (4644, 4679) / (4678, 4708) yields -0.031 mag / 8.44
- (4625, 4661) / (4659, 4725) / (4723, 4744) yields -0.007 mag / 8.74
